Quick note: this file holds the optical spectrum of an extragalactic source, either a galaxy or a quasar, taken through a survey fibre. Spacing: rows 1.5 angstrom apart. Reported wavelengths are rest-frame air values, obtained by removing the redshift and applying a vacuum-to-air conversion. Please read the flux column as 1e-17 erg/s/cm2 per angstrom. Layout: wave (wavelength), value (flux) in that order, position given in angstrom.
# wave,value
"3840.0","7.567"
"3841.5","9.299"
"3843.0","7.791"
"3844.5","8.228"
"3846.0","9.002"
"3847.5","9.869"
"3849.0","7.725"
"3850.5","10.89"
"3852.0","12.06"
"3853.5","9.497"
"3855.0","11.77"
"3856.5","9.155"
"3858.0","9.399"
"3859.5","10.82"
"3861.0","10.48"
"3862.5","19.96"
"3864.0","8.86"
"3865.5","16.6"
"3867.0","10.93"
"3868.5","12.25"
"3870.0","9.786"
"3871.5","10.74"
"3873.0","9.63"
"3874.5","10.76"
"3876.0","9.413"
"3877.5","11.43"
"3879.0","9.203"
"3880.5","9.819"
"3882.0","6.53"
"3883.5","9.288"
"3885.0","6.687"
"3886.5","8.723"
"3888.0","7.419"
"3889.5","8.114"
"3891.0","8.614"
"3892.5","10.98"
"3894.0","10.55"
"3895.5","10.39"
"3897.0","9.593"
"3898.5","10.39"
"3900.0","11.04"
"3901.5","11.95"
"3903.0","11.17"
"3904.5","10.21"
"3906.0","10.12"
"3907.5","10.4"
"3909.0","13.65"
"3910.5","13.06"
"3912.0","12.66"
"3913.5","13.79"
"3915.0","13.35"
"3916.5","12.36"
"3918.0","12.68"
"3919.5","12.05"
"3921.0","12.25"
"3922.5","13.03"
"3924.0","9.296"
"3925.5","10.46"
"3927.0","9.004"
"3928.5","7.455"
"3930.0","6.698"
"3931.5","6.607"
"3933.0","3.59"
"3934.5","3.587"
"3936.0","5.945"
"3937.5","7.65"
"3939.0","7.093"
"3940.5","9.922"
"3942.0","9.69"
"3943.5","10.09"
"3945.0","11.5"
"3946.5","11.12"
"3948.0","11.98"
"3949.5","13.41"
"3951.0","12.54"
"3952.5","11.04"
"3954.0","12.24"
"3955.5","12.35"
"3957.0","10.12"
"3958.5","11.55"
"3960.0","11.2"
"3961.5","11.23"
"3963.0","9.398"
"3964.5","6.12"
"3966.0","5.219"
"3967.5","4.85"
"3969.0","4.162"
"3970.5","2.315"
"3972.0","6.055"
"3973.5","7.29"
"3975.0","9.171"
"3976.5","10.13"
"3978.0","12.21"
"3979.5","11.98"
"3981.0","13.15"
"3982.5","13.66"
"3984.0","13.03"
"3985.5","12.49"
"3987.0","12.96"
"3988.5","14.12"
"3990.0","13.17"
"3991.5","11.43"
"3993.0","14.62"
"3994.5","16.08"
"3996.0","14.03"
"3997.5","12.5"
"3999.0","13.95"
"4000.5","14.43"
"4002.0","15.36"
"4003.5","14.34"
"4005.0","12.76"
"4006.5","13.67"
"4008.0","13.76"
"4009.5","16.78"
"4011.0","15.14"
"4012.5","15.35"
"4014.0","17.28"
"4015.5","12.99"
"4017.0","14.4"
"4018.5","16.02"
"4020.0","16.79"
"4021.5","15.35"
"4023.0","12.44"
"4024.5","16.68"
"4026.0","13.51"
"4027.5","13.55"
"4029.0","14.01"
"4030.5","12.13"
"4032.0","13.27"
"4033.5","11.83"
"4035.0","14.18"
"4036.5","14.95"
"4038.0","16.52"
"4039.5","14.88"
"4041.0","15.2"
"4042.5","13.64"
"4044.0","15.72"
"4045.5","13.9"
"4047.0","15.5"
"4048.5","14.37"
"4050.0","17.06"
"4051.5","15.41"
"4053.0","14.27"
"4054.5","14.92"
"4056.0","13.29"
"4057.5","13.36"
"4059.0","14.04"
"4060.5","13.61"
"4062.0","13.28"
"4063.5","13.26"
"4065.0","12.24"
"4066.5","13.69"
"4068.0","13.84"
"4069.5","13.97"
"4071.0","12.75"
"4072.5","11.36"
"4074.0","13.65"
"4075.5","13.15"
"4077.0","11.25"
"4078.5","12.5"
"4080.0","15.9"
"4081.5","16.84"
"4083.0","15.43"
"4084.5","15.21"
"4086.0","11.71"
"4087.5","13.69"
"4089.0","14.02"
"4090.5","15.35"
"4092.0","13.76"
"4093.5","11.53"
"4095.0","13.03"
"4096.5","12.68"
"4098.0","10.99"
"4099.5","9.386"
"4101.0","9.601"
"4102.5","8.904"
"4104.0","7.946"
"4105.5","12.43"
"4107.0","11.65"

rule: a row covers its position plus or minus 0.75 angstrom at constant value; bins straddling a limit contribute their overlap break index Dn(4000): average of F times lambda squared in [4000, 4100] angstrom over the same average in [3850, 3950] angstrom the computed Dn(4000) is 1.47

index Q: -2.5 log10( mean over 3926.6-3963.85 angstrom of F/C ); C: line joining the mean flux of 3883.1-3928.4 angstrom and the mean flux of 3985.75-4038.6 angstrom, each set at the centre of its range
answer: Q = 0.27 mag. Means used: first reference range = 10.7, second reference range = 14.3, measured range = 9.48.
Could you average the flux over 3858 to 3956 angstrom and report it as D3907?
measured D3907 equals 10.4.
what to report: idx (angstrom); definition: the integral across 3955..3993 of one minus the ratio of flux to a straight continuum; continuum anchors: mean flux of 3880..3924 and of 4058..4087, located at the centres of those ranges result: 6.0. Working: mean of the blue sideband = 10.7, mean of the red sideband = 13.6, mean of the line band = 10.1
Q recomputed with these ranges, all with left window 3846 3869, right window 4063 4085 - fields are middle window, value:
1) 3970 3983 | 0.29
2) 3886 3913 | 0.12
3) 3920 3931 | 0.23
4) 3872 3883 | 0.20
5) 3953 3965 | 0.17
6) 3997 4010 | -0.10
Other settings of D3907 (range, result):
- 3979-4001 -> 13.4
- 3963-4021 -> 12.2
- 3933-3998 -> 10.2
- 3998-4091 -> 14.2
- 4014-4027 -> 14.9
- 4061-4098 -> 13.5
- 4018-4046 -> 14.4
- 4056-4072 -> 13.4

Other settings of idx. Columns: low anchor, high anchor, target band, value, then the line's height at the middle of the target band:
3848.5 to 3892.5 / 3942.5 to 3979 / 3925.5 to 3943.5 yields 4.48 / 9.71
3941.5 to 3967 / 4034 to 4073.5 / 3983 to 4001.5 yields -2.52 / 12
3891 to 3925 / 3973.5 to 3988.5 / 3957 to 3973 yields 6.07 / 11.9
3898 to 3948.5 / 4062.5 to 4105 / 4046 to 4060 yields -2.72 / 12.3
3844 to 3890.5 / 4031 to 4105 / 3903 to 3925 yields -2.17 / 10.9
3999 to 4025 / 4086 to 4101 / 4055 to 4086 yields -1.02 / 13.2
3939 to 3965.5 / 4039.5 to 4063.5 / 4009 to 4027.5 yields -2.69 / 13.2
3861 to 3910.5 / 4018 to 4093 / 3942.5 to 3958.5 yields 0.39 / 11.9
